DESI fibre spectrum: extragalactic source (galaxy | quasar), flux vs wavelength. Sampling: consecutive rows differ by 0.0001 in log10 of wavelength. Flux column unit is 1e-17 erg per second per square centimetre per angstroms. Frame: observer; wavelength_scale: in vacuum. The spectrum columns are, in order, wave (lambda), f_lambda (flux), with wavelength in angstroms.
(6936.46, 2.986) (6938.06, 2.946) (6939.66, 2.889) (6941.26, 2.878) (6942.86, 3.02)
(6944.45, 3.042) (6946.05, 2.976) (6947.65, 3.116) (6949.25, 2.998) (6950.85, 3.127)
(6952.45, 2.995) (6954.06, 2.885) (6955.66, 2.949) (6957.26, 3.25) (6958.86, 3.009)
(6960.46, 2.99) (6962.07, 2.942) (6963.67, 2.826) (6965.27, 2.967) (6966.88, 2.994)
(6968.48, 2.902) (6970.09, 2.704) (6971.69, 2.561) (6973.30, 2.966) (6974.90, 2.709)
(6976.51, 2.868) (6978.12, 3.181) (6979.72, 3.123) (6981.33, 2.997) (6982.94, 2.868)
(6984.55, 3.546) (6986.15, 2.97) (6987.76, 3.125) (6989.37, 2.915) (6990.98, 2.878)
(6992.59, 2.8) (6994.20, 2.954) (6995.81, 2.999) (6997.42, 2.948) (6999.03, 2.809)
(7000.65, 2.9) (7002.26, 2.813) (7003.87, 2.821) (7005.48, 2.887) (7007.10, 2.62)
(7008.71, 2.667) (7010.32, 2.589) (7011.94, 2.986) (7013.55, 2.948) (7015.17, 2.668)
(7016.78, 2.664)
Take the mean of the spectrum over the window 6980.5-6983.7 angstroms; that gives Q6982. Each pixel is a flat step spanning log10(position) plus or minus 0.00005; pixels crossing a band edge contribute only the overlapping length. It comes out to 2.93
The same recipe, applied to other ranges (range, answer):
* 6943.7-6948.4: 3.04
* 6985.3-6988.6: 3.06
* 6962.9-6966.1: 2.9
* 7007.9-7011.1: 2.63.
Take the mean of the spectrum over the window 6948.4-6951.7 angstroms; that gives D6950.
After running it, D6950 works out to 3.06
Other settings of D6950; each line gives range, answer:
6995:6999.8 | 2.92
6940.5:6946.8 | 2.98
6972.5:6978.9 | 2.93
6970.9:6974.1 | 2.76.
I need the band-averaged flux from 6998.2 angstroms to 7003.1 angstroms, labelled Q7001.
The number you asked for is 2.84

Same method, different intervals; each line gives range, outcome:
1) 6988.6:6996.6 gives 2.91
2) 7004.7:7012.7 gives 2.75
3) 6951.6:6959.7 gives 3.02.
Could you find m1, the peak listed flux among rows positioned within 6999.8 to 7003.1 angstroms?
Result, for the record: 2.9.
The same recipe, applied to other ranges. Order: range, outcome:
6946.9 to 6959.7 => 3.25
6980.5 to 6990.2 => 3.546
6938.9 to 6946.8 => 3.042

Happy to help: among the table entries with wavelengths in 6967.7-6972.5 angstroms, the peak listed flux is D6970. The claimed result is 2.902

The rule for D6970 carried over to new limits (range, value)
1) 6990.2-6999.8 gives 2.999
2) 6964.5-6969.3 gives 2.994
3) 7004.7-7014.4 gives 2.986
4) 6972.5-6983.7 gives 3.181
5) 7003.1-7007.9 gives 2.887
